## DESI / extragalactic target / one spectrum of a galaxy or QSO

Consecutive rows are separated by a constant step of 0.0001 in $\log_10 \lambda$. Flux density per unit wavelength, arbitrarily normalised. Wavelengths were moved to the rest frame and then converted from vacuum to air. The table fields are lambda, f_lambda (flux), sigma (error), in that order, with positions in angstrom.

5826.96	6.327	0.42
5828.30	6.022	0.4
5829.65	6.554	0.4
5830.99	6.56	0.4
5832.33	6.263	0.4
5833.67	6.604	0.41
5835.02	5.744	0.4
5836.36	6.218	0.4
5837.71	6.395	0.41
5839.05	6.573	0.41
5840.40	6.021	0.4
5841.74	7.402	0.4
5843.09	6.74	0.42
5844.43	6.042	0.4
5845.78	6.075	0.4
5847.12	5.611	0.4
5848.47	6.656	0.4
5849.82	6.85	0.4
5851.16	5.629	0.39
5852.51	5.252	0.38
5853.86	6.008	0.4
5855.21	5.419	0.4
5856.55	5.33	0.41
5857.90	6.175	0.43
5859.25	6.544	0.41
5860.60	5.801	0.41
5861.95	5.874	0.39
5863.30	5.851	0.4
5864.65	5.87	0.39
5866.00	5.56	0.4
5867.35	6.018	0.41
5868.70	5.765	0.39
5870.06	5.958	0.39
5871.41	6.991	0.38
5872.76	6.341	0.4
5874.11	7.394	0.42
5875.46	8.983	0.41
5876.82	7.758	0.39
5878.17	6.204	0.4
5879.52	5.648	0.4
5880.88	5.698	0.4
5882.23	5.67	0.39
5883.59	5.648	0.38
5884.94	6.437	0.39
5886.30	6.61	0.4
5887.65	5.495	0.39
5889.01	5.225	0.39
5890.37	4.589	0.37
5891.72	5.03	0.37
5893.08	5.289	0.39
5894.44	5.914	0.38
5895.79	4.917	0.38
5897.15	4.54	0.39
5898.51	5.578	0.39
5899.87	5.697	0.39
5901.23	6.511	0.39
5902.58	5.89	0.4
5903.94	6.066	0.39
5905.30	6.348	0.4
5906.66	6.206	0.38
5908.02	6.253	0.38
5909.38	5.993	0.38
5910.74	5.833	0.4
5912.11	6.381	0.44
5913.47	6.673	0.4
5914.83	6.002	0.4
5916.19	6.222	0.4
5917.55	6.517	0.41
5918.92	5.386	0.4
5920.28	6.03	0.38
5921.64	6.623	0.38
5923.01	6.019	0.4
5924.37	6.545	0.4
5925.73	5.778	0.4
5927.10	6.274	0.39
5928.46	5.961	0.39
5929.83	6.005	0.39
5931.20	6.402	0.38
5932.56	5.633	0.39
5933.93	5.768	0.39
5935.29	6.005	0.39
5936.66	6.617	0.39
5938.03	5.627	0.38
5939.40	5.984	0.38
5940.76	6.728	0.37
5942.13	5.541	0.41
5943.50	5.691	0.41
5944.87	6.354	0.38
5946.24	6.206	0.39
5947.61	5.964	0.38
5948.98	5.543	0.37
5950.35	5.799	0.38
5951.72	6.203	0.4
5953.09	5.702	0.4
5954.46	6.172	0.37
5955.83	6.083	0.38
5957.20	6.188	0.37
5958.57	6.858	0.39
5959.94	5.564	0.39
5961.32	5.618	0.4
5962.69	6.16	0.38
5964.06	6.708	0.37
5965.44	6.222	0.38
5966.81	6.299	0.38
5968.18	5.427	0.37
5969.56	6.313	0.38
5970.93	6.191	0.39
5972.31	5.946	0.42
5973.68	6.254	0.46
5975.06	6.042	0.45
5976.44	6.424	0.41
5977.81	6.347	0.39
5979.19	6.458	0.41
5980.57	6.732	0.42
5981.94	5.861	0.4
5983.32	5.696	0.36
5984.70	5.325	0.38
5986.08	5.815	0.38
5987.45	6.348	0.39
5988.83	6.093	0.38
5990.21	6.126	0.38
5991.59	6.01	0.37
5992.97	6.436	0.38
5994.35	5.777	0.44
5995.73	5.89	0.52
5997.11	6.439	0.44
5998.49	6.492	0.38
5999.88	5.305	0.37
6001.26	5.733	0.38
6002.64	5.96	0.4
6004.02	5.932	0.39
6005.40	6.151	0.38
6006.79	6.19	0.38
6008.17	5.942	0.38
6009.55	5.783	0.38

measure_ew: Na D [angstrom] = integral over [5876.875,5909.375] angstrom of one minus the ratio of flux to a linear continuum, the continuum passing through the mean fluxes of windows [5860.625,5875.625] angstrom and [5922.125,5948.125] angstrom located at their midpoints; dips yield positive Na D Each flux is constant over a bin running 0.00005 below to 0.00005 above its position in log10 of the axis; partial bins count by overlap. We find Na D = 2.4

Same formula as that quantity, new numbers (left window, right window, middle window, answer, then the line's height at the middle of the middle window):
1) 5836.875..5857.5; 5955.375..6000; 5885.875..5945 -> 2.0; 6.12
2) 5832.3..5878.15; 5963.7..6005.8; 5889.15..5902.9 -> 1.9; 6.22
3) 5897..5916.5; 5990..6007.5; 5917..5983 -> -0.6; 6.04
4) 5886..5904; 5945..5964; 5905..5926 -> -1.9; 5.68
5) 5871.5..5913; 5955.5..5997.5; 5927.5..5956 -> 0.4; 6.08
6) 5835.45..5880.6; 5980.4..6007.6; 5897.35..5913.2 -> 0.3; 6.17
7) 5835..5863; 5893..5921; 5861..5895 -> -0.3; 6.03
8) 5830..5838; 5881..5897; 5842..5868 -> 0.1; 6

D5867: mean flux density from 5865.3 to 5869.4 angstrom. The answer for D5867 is 5.77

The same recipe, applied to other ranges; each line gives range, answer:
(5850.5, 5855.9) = 5.58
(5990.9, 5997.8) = 6.11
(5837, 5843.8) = 6.62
